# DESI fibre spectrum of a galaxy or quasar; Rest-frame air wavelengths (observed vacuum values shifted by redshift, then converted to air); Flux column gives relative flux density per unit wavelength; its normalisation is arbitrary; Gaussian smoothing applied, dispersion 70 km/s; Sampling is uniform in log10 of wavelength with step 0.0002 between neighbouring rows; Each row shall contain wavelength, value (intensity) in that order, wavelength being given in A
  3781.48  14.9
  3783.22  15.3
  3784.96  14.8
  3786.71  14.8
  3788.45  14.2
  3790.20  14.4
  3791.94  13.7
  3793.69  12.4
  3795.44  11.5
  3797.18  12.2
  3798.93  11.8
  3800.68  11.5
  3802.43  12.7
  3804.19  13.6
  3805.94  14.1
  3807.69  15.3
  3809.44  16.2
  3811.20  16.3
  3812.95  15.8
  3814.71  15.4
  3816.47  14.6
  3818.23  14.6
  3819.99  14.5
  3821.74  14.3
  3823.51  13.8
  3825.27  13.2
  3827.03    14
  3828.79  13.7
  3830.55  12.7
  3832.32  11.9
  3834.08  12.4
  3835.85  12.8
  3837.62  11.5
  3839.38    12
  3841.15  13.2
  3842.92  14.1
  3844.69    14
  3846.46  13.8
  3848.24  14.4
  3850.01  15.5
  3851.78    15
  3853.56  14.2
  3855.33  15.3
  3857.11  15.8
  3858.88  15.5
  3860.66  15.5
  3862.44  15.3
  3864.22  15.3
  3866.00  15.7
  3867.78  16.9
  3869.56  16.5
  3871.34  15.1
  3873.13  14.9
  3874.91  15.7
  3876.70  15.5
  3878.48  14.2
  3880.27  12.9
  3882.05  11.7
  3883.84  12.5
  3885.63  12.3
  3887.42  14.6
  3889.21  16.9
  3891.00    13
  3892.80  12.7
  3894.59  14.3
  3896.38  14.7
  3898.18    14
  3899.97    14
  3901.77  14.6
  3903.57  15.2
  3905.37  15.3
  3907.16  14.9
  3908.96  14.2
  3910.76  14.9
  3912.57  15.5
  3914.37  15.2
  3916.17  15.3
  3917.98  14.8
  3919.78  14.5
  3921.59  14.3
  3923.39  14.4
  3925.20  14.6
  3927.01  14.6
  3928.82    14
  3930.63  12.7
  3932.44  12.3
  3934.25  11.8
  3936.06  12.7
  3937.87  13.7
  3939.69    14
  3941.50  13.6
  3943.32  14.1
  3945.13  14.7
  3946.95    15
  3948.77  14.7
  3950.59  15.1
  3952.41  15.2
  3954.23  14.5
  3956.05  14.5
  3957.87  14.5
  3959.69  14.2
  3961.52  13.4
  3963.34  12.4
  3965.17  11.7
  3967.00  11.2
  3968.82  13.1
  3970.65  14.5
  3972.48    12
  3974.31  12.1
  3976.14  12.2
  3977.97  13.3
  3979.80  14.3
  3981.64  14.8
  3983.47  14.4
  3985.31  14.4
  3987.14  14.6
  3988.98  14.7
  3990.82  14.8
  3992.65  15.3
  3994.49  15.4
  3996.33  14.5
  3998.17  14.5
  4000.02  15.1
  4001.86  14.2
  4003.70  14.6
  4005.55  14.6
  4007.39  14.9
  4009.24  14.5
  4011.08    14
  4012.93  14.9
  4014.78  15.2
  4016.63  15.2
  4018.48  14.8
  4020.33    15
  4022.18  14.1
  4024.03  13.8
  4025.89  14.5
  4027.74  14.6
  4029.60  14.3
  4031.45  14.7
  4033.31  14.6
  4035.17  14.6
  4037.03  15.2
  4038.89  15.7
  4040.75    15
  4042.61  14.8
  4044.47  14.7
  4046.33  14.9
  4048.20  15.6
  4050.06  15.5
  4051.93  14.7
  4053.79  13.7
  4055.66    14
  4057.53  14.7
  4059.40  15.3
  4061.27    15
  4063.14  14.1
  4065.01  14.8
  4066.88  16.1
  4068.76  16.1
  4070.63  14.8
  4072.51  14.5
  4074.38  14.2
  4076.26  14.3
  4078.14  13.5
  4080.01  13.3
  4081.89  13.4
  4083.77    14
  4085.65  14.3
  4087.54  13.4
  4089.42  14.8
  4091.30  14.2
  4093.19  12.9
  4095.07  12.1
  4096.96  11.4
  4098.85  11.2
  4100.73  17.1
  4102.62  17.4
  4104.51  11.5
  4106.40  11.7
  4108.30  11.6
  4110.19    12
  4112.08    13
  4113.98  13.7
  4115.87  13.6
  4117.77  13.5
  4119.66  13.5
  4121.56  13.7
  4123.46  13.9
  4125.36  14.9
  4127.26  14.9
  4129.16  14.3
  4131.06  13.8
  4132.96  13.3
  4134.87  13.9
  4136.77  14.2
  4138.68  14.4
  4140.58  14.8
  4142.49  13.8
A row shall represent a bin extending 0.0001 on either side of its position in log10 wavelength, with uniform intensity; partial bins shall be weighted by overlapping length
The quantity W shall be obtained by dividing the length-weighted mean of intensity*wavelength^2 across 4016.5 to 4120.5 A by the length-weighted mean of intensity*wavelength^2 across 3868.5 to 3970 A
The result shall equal 1.08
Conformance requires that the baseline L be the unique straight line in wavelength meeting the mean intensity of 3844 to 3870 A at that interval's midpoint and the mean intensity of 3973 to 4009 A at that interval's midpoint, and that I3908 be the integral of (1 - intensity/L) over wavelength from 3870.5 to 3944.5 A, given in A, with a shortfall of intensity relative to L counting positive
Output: 3.7 A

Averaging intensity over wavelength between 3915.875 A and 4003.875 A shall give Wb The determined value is 14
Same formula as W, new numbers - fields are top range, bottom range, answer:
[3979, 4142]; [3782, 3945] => 1.11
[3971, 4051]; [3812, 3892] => 1.10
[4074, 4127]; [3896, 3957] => 1.03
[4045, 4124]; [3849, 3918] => 1.05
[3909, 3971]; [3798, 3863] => 1.05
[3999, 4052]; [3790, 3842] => 1.22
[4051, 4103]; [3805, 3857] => 1.14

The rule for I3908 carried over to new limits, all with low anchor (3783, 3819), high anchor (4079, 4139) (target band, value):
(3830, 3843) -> 1.40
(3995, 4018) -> -1.62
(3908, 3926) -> -1.18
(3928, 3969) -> 0.58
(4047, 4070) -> -2.20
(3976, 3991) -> -0.51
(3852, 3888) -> -2.17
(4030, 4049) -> -1.77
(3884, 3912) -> -0.90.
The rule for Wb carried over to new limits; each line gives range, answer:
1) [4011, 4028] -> 14.6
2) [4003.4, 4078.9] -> 14.7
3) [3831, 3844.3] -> 12.6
